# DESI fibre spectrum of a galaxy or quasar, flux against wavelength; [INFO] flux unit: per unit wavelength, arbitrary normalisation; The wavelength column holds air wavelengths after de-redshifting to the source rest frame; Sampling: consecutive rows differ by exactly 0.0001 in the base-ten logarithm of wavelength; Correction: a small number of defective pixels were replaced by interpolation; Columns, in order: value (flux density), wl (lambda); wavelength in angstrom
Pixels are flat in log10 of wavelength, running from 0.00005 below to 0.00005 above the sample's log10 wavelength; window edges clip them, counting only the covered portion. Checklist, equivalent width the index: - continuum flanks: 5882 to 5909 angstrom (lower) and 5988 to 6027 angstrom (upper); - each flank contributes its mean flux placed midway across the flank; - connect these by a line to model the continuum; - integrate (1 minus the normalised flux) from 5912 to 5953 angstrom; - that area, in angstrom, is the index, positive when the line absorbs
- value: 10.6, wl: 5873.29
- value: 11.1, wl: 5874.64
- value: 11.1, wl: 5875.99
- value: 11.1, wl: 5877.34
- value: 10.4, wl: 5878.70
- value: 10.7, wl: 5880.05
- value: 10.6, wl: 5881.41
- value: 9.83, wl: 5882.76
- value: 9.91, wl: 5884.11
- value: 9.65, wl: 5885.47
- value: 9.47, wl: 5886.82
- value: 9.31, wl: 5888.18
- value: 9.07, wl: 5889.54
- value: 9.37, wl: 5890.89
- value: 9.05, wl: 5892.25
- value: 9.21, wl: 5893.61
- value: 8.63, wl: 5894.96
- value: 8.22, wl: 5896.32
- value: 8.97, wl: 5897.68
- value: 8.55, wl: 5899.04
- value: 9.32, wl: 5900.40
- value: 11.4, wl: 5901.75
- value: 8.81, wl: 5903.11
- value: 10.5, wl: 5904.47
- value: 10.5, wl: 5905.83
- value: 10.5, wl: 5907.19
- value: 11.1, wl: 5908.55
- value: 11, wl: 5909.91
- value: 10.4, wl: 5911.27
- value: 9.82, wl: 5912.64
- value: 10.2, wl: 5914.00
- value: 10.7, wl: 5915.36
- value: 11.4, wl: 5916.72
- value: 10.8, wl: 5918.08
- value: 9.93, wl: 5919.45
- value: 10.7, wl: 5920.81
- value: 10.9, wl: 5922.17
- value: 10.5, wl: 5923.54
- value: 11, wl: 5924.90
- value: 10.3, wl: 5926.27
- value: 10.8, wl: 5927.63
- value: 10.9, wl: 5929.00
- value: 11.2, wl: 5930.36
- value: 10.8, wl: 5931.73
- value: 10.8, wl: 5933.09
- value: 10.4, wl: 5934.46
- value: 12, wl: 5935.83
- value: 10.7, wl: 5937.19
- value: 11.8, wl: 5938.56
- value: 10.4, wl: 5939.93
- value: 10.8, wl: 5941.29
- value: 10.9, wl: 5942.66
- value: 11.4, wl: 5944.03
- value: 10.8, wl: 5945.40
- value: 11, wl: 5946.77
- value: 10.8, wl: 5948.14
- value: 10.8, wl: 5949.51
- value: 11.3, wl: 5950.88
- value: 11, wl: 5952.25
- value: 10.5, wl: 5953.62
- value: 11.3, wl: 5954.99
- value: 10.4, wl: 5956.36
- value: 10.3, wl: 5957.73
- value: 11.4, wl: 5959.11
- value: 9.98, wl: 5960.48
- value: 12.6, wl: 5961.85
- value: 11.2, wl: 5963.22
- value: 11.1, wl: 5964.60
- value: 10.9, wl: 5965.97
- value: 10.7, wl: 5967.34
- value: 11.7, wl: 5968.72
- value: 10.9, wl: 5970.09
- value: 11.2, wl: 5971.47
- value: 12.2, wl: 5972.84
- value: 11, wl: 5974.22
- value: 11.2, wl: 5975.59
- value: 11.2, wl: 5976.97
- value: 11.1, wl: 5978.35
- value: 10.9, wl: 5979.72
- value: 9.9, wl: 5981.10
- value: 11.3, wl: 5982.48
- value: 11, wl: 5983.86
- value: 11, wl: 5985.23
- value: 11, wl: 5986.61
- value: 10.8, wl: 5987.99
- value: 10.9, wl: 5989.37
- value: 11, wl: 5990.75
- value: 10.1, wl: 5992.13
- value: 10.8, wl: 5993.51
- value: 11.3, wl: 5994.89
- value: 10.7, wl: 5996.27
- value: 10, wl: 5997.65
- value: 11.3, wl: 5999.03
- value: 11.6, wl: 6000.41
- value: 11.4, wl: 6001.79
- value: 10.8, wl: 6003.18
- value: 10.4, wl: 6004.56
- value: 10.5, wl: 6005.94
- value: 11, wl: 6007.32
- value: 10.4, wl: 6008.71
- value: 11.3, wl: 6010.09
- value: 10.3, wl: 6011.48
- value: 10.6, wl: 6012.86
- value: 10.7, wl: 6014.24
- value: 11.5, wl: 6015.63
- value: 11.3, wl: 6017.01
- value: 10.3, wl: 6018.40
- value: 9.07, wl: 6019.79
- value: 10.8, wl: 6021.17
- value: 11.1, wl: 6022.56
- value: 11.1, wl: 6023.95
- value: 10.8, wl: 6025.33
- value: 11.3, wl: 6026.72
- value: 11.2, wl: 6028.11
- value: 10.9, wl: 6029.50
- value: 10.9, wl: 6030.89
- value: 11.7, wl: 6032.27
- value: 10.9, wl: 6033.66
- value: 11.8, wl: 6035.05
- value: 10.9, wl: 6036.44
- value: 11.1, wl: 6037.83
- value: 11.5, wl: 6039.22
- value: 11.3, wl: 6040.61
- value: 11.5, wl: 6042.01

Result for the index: -3.5 angstrom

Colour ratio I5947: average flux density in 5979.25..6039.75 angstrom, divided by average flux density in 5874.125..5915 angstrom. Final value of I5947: 1.10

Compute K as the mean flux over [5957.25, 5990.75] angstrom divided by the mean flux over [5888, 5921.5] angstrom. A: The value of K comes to 1.12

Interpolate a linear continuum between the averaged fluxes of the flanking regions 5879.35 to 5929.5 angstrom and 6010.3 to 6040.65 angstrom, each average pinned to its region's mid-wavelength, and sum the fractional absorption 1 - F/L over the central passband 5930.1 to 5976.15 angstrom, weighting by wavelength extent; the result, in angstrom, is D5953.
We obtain -2.8 angstrom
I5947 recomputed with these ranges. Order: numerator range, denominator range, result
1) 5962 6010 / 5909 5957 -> 1.02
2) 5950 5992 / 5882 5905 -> 1.18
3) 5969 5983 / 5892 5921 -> 1.11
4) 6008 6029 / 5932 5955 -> 0.98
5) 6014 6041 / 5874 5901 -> 1.14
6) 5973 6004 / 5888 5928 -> 1.09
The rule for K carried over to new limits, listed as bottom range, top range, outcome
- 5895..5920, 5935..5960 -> 1.09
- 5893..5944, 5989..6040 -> 1.05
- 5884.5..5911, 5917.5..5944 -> 1.13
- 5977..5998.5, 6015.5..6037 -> 1.01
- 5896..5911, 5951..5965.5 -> 1.10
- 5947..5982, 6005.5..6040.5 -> 0.99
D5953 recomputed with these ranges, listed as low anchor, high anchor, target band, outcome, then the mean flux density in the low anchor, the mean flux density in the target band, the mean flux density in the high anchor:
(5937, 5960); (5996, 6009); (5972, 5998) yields -0.18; 10.9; 10.9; 10.8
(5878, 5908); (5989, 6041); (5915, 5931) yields -1.30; 9.64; 10.8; 10.9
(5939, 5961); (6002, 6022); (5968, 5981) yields -0.53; 10.8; 11.2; 10.7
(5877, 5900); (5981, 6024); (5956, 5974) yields -1.32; 9.5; 11.1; 10.8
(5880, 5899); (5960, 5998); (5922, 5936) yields -1.04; 9.35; 10.8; 11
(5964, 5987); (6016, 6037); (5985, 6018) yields 0.47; 11.1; 10.9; 10.9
